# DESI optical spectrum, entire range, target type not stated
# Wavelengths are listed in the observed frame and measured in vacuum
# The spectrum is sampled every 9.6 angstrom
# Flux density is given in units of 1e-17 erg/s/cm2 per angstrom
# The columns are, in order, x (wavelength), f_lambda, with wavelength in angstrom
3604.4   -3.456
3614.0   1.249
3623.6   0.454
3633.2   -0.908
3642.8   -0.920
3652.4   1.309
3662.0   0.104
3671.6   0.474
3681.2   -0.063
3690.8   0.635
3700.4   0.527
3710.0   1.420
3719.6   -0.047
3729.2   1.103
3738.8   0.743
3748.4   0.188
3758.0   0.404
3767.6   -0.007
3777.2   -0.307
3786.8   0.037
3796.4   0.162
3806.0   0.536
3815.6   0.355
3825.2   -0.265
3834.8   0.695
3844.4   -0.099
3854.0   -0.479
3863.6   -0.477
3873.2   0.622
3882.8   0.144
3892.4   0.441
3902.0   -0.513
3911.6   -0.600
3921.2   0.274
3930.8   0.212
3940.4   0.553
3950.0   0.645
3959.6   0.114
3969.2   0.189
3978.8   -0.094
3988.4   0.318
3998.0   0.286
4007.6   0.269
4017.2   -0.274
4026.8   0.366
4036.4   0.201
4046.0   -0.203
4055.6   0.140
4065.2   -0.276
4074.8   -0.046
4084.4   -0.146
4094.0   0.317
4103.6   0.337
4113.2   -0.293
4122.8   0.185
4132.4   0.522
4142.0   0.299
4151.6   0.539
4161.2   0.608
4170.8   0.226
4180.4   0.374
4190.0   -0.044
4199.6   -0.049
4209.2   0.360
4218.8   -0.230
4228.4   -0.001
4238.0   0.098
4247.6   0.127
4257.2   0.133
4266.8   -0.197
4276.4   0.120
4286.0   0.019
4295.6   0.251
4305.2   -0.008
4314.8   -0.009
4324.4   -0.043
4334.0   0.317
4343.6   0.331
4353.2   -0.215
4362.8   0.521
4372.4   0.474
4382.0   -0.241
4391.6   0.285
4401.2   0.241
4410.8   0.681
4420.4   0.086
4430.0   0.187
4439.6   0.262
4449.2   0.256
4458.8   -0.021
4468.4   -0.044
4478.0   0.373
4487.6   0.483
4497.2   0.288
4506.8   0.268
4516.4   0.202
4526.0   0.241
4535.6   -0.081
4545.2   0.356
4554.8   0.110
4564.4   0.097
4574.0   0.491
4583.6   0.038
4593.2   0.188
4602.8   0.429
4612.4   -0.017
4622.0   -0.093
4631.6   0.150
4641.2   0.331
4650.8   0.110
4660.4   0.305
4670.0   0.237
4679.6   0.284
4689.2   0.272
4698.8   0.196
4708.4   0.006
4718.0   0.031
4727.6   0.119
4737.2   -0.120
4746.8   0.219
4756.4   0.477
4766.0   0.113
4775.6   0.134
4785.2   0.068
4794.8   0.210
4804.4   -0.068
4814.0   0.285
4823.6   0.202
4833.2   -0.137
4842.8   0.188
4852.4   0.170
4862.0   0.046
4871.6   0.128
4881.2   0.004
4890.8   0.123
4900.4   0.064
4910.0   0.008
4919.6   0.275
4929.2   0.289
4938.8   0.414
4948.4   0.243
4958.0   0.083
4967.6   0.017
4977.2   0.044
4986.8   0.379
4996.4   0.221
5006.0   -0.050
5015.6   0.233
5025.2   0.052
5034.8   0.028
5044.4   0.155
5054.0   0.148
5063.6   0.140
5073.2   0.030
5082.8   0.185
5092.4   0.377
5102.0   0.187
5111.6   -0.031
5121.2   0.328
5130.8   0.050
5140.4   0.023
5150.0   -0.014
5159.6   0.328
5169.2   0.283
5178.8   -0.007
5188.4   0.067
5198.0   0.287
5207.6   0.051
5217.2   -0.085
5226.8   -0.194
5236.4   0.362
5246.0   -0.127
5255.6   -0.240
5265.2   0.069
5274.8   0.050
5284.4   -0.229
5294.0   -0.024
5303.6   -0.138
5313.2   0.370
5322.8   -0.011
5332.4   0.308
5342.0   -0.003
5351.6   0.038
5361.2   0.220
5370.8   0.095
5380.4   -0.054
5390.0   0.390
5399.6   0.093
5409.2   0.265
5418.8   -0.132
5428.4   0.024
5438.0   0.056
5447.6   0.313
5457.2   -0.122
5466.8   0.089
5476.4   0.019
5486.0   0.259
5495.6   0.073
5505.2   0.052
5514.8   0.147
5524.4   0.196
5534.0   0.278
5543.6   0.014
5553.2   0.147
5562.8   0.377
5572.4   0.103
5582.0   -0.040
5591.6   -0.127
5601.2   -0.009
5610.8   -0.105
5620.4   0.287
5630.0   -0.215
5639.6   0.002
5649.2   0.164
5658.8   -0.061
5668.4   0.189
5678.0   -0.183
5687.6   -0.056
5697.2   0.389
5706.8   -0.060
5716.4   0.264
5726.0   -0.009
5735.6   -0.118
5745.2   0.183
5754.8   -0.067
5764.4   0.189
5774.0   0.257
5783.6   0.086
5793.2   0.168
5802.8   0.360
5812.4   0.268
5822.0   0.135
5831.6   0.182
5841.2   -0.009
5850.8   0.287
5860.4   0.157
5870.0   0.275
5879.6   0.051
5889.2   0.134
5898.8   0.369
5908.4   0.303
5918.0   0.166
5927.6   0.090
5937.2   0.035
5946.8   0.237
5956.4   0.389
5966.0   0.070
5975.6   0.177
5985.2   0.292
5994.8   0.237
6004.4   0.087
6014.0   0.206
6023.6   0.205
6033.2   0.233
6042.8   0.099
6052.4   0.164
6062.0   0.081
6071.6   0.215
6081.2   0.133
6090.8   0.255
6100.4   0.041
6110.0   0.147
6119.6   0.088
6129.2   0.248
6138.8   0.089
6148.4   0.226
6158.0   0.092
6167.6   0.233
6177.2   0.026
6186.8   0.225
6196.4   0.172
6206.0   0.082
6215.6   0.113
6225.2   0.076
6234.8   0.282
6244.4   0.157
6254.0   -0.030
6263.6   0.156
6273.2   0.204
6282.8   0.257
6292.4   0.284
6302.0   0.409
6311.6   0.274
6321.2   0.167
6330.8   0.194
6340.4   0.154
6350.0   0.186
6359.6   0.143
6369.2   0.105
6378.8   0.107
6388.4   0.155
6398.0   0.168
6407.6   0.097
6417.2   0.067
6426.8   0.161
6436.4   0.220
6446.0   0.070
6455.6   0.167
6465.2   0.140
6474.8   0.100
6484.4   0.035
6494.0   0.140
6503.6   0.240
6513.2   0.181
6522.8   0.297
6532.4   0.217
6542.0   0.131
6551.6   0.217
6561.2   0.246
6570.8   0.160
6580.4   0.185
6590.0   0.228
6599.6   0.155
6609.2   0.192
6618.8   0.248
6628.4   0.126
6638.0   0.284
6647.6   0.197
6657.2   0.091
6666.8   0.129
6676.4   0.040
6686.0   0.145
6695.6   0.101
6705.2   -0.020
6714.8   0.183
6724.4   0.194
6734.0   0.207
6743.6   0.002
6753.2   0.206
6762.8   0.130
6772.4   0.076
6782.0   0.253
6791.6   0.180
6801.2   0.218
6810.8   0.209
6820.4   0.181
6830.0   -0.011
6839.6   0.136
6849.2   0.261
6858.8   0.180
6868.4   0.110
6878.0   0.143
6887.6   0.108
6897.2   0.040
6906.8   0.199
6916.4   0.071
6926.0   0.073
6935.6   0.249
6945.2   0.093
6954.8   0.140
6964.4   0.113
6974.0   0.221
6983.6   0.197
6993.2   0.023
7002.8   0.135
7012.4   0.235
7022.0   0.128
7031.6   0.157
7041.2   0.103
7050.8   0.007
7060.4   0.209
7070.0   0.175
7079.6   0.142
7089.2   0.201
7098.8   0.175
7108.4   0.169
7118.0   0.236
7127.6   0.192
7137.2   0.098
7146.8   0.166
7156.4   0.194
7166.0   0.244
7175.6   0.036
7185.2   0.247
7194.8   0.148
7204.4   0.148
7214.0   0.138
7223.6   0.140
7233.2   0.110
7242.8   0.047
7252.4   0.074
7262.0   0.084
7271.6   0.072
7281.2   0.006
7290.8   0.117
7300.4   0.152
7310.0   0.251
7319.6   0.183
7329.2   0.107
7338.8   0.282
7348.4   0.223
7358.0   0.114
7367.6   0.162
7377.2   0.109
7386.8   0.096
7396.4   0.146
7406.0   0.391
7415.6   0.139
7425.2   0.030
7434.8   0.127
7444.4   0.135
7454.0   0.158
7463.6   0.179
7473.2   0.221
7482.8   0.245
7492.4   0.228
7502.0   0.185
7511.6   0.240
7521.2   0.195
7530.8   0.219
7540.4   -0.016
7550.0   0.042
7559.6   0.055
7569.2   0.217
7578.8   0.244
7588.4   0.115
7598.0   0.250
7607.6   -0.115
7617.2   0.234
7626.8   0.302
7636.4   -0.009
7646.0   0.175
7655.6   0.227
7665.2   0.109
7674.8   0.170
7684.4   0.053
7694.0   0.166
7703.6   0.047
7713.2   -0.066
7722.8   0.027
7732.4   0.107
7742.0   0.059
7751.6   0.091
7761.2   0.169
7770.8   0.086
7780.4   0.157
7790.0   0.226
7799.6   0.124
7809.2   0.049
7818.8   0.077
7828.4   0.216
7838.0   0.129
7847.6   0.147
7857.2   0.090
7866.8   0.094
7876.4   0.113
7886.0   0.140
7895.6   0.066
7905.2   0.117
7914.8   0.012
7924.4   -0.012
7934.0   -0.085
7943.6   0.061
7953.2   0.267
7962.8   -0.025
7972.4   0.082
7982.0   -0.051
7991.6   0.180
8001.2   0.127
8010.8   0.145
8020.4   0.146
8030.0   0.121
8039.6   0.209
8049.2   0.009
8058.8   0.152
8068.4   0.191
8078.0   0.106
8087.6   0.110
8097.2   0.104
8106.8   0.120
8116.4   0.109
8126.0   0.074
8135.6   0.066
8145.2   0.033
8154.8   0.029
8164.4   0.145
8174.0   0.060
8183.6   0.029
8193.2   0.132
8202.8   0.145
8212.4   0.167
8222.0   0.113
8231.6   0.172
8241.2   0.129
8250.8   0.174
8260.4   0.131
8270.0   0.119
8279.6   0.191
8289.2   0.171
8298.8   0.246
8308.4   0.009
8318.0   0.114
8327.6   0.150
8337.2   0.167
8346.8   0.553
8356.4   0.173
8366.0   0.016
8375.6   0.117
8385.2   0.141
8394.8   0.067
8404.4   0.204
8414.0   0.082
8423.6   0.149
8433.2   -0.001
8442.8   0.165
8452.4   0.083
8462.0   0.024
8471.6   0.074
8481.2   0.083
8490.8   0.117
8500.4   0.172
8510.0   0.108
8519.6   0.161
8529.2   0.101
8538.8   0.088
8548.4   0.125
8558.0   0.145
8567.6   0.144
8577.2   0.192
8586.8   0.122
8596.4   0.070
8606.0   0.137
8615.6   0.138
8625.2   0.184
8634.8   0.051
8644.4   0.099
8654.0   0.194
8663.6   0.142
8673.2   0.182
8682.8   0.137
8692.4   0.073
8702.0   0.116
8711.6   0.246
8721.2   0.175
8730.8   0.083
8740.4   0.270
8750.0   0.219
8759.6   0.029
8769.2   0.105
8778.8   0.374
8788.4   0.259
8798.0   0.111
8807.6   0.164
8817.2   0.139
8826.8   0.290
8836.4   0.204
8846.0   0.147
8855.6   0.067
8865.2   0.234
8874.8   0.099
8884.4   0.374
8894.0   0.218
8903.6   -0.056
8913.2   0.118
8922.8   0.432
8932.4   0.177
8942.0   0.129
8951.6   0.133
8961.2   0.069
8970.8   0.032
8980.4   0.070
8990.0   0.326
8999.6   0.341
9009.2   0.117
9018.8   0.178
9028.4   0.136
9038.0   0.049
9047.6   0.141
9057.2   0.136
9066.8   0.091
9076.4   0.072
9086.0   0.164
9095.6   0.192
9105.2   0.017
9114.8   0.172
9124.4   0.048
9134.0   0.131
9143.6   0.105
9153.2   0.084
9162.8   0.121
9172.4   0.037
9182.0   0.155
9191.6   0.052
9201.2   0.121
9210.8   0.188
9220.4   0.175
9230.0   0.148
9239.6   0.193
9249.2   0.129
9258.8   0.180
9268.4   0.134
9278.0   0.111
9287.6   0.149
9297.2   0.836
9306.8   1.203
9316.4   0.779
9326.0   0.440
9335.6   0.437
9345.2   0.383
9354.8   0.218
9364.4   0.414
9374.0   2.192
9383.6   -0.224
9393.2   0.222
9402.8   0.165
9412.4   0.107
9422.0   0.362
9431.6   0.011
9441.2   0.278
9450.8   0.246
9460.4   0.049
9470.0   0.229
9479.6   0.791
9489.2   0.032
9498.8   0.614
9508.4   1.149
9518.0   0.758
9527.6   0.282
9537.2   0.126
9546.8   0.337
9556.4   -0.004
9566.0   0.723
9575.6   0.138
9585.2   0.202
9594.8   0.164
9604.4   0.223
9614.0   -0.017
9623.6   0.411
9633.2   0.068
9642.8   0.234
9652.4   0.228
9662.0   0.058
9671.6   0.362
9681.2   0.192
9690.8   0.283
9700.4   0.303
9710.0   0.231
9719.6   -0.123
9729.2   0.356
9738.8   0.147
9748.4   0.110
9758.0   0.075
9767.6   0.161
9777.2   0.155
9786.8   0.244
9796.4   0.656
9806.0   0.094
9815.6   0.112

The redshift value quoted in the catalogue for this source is 1.496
